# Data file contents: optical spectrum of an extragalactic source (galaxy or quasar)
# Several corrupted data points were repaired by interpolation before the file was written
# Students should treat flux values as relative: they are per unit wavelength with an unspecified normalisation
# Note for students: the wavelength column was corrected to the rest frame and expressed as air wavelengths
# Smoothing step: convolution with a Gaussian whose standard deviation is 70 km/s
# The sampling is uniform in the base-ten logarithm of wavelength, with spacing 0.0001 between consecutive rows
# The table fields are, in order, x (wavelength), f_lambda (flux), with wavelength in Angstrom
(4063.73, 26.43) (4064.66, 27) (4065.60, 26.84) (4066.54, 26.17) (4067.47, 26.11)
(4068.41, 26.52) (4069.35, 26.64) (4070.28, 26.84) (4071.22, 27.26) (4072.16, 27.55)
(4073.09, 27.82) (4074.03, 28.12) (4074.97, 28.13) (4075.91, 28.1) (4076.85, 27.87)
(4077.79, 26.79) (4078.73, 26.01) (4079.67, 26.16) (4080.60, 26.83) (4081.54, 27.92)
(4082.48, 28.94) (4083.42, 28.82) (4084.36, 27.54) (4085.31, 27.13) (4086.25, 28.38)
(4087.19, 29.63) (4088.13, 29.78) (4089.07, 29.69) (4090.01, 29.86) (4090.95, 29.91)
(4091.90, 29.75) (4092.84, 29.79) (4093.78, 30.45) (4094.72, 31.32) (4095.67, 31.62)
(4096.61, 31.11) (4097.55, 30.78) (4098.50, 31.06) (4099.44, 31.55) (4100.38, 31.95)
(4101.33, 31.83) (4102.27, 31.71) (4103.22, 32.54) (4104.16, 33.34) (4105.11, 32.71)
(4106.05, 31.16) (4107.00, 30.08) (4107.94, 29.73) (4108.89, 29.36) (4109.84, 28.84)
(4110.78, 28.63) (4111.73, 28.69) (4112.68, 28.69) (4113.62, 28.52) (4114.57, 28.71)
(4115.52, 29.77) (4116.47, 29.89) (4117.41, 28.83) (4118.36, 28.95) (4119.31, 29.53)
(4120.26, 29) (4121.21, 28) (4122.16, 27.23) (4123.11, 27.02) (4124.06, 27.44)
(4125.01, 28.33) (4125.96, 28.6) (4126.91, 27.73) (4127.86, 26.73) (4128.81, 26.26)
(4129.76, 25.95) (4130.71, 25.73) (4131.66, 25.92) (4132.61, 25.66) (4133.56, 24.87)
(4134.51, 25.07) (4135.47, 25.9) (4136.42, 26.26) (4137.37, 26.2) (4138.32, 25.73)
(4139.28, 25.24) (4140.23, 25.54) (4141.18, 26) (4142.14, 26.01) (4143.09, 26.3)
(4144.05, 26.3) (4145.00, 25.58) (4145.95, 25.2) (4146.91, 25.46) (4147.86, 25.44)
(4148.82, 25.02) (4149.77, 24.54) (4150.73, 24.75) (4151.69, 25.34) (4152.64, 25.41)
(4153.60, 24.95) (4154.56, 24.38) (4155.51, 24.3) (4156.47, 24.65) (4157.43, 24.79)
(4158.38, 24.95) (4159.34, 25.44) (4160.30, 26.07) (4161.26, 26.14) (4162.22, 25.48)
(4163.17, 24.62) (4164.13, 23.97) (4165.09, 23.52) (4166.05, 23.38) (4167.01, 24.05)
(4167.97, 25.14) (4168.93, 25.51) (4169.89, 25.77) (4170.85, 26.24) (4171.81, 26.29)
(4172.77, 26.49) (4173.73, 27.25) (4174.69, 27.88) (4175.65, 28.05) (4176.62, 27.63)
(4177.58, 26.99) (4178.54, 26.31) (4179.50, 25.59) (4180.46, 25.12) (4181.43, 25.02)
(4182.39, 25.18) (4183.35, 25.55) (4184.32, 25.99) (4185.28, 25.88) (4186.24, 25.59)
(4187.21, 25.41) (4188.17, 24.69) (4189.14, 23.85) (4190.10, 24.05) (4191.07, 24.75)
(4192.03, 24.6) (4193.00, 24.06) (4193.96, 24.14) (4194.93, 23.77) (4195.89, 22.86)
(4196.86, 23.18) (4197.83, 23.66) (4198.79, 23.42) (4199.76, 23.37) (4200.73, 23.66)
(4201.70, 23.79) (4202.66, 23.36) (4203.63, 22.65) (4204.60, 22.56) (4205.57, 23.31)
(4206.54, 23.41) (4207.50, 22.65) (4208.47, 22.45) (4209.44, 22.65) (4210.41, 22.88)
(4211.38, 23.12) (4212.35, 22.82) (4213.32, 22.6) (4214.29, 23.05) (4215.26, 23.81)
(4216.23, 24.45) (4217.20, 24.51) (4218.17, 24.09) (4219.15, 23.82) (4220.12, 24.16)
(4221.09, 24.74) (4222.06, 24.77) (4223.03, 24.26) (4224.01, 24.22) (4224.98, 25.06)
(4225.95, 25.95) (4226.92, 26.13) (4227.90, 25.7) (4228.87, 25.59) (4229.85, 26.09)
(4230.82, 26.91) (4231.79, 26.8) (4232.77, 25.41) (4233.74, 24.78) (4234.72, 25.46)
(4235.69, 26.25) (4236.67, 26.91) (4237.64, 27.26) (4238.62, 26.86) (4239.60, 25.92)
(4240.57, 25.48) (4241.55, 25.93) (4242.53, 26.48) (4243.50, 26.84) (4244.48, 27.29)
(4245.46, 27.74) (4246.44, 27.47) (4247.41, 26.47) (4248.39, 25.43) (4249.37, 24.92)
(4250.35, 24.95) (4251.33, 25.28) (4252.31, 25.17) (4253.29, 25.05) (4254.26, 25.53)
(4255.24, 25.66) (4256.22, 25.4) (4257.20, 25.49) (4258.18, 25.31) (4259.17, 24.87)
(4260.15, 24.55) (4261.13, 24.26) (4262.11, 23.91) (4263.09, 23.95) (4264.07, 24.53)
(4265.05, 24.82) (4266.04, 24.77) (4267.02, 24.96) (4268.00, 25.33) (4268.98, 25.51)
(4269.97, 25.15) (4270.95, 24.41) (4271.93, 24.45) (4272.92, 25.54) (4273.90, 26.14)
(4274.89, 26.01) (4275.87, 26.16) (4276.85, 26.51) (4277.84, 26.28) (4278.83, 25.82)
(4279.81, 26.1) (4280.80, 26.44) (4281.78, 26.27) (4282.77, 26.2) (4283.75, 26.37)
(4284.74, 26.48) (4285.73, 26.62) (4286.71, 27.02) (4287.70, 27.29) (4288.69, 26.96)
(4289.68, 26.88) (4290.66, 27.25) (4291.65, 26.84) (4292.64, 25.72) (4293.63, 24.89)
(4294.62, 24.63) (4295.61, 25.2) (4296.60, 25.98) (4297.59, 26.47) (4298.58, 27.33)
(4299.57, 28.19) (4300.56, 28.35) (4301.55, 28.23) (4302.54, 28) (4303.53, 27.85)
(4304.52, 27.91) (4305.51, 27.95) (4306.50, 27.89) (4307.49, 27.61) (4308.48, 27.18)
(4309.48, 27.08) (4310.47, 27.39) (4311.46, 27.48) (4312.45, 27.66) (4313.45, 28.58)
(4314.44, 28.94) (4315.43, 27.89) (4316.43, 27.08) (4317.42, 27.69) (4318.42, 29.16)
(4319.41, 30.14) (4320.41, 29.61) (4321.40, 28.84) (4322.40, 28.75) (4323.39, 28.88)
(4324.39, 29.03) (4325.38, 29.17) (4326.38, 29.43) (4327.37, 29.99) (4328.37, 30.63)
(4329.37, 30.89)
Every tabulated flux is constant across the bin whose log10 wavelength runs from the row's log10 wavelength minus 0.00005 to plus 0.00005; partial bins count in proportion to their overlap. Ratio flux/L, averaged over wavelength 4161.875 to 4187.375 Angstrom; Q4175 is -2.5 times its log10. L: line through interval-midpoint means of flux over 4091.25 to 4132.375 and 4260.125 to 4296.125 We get 0.09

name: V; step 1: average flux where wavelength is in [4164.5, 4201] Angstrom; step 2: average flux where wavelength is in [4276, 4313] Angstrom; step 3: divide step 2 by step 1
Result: 1.07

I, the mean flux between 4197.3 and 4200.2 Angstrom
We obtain 23.5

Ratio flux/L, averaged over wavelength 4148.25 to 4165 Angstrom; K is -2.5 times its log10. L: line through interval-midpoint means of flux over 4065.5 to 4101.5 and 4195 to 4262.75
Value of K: 0.07 mag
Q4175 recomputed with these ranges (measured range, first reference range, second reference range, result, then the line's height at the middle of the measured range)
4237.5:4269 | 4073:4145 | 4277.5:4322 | 0.08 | 27.5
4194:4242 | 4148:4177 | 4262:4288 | 0.05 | 25.5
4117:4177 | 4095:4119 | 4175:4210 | 0.06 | 27.6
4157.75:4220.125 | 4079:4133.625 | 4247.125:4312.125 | 0.13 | 27.7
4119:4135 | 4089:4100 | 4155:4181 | 0.06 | 28.4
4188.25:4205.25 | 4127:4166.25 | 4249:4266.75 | 0.07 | 25.2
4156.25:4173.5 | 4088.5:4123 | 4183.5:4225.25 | 0.05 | 26.4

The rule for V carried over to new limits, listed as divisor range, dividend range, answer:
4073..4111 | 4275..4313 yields 0.91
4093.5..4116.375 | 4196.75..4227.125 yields 0.78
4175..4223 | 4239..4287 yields 1.06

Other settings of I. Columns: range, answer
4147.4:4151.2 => 24.9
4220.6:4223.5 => 24.6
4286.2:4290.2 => 27.1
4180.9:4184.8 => 25.4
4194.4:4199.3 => 23.4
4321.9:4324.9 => 28.9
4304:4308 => 27.9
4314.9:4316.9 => 27.5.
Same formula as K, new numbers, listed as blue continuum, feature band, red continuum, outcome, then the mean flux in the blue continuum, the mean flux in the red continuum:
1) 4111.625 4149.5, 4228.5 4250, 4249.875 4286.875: -0.02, 26.9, 25.4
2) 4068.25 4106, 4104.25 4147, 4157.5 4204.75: 0.00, 29.3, 25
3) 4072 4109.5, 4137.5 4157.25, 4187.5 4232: 0.07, 29.6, 24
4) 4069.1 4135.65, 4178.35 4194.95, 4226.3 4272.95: 0.08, 28.7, 25.6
